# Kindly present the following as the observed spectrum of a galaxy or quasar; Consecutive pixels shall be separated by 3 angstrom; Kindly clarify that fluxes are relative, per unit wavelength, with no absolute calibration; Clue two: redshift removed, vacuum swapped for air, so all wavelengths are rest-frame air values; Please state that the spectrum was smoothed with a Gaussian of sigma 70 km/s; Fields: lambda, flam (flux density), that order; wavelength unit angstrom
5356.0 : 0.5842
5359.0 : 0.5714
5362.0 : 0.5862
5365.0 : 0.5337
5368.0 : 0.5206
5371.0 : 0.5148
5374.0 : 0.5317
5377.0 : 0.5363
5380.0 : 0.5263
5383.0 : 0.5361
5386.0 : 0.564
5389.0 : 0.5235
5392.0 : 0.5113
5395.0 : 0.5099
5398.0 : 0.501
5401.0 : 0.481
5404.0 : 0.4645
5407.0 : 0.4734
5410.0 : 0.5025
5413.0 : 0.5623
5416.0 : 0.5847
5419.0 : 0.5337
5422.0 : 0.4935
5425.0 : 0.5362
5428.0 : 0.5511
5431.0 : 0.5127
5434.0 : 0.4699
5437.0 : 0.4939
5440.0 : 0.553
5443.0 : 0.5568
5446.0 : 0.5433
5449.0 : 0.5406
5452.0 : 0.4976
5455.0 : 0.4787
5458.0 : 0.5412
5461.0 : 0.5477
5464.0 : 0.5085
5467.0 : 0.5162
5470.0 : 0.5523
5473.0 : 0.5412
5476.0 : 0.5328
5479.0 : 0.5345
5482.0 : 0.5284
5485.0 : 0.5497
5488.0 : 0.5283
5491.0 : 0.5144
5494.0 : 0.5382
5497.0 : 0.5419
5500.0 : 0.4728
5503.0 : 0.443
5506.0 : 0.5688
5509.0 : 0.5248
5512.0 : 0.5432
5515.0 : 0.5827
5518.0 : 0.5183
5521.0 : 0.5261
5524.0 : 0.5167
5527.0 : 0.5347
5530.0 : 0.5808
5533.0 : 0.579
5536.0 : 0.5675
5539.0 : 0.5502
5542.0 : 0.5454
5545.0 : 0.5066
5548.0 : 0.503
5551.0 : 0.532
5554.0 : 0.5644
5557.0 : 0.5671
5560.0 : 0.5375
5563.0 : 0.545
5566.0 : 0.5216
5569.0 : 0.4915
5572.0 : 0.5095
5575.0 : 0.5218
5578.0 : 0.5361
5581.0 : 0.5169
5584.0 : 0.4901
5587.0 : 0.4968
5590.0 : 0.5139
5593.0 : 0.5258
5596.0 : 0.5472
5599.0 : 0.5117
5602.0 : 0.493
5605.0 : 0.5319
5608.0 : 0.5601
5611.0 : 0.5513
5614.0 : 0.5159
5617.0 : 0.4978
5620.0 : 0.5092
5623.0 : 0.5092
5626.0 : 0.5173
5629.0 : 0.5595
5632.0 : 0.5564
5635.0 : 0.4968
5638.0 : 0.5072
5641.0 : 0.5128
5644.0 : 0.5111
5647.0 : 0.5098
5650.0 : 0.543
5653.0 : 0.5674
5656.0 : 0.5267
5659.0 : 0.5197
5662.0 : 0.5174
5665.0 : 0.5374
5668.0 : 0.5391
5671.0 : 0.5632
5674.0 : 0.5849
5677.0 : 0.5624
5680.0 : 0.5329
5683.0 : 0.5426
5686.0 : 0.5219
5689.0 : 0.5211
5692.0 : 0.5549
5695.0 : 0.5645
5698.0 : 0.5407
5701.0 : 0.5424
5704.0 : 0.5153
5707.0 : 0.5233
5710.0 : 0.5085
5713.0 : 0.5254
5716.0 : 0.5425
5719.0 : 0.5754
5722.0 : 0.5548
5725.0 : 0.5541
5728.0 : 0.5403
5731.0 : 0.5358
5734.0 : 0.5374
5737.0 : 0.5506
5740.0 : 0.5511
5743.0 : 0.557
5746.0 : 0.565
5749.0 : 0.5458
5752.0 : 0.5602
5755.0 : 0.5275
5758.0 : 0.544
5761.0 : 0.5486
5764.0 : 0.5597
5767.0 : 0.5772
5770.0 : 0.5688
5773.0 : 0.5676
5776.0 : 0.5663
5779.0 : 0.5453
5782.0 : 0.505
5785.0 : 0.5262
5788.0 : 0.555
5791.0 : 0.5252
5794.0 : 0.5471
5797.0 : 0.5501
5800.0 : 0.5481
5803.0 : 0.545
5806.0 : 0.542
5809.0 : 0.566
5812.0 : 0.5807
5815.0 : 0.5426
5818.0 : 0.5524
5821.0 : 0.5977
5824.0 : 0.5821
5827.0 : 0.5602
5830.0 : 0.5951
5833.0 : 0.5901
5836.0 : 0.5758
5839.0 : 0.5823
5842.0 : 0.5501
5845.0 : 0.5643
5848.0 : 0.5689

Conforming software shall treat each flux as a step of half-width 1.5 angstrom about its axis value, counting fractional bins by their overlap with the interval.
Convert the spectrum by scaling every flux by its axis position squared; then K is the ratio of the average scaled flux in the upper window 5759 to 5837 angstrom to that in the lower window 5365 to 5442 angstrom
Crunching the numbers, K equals 1.24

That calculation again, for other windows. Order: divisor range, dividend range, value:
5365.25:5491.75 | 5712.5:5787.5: 1.18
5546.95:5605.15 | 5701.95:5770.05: 1.11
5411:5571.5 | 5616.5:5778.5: 1.09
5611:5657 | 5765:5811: 1.11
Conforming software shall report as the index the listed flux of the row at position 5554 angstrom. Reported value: 0.5644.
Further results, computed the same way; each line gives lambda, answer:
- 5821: 0.5977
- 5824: 0.5821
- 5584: 0.4901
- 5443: 0.5568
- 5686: 0.5219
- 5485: 0.5497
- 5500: 0.4728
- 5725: 0.5541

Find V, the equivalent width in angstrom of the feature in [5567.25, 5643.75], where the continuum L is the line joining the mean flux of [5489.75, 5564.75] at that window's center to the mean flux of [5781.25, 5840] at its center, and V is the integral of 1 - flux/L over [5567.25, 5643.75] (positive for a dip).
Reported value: 3.30 angstrom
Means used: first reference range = 0.536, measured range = 0.519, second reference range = 0.559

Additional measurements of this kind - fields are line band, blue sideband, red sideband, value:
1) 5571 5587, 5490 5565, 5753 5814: 0.76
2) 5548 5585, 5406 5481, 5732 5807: 0.53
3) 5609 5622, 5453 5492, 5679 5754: 0.41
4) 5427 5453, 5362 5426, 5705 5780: 0.08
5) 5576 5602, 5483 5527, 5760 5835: 0.95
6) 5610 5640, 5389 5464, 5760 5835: 1.00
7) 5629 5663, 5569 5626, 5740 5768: 0.19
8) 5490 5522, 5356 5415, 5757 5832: 0.58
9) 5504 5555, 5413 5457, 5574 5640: -1.87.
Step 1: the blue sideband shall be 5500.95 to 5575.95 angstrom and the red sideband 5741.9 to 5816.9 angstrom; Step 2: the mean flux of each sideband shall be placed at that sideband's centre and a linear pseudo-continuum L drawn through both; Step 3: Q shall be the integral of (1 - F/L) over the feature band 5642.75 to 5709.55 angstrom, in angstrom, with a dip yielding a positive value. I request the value 0.73 angstrom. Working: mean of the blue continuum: 0.535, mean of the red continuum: 0.551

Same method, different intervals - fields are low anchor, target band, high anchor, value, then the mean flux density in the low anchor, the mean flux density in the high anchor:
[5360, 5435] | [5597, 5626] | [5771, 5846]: 1.1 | 0.523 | 0.559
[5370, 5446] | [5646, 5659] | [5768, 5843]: 0.2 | 0.521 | 0.559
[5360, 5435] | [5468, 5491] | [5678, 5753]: -0.3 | 0.523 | 0.543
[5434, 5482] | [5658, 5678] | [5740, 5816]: -0.1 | 0.527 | 0.551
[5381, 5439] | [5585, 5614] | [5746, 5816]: 0.5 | 0.516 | 0.55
